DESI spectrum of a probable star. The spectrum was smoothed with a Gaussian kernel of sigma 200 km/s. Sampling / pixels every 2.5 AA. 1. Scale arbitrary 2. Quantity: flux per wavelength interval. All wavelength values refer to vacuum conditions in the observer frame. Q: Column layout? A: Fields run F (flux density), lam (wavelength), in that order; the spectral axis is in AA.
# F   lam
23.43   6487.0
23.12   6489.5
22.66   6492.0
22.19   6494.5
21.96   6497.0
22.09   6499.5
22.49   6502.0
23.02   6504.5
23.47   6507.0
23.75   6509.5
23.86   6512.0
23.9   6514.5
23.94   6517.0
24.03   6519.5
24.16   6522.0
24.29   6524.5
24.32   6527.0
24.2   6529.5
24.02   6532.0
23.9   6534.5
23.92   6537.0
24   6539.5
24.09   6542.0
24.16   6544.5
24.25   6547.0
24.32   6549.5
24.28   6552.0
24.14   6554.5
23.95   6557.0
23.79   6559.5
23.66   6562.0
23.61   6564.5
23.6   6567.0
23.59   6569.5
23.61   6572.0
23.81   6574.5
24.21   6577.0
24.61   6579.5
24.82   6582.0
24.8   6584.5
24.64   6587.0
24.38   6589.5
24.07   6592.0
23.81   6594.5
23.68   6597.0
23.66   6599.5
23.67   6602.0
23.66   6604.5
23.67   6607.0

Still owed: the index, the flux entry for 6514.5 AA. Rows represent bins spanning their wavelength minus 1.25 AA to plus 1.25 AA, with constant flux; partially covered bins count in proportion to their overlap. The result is 23.9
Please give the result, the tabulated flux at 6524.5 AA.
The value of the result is 24.29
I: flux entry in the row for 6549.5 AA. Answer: 24.32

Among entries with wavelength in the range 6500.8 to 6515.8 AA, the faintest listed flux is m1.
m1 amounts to 22.49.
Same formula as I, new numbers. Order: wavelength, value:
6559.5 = 23.79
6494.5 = 22.19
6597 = 23.68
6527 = 24.32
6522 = 24.16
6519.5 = 24.03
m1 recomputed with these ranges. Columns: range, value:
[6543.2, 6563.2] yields 23.66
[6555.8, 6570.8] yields 23.59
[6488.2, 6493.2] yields 22.66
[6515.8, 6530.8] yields 23.94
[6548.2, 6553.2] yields 24.28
